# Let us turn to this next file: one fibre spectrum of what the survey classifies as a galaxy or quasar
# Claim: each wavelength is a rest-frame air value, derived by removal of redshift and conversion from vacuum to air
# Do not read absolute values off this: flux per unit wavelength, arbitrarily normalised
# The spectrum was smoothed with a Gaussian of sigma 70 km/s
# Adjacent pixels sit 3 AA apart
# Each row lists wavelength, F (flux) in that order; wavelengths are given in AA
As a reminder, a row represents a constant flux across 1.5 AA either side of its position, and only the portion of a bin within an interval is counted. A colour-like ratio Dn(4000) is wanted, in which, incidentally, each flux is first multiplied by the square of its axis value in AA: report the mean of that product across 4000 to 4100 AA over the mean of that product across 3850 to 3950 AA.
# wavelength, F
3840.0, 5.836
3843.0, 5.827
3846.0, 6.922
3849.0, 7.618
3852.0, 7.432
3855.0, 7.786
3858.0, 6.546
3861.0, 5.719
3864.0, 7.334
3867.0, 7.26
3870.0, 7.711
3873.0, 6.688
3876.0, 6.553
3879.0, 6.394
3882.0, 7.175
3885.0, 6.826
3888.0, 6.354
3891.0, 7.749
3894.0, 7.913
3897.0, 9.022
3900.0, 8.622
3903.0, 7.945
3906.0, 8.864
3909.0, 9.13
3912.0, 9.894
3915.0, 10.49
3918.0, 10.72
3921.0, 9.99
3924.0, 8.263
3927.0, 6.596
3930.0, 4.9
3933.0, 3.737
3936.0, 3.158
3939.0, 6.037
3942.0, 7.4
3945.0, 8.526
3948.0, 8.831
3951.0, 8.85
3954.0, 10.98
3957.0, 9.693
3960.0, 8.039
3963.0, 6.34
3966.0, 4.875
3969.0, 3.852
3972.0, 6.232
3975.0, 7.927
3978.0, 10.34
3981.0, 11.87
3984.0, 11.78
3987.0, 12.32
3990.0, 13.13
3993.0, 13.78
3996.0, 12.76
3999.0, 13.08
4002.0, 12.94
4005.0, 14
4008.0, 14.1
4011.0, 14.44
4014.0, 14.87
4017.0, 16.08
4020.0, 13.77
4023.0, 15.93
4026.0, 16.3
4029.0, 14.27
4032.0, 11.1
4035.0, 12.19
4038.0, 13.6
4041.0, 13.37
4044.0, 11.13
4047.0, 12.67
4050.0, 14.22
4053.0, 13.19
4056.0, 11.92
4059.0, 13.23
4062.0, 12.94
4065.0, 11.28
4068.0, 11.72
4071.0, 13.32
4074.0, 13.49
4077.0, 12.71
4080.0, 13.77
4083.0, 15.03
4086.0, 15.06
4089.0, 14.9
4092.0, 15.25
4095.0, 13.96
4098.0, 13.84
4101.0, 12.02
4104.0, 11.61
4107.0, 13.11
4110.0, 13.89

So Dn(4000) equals 2.0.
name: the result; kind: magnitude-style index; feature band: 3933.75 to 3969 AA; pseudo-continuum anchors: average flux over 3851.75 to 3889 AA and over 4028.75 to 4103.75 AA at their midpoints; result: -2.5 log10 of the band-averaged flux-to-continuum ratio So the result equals 0.287 mag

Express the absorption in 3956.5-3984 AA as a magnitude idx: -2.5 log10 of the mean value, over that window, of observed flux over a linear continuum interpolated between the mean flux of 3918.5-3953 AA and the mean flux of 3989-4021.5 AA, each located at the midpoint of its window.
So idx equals 0.32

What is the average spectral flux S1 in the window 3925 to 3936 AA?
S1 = 4.96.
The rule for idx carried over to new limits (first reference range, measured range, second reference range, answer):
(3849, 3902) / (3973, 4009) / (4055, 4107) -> -0.15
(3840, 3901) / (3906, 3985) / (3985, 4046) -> 0.28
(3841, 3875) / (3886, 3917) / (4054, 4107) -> -0.05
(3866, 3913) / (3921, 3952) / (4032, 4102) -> 0.34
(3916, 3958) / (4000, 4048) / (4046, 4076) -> -0.22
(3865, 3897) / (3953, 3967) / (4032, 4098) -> 0.21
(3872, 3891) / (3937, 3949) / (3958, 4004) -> 0.18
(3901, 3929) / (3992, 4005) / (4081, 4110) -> -0.17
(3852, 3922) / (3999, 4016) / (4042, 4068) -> -0.24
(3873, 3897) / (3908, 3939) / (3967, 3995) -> 0.09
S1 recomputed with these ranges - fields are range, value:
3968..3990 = 9.58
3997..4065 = 13.5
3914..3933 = 8.07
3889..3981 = 7.89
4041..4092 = 13.2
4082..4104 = 14.1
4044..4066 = 12.7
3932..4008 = 9.35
